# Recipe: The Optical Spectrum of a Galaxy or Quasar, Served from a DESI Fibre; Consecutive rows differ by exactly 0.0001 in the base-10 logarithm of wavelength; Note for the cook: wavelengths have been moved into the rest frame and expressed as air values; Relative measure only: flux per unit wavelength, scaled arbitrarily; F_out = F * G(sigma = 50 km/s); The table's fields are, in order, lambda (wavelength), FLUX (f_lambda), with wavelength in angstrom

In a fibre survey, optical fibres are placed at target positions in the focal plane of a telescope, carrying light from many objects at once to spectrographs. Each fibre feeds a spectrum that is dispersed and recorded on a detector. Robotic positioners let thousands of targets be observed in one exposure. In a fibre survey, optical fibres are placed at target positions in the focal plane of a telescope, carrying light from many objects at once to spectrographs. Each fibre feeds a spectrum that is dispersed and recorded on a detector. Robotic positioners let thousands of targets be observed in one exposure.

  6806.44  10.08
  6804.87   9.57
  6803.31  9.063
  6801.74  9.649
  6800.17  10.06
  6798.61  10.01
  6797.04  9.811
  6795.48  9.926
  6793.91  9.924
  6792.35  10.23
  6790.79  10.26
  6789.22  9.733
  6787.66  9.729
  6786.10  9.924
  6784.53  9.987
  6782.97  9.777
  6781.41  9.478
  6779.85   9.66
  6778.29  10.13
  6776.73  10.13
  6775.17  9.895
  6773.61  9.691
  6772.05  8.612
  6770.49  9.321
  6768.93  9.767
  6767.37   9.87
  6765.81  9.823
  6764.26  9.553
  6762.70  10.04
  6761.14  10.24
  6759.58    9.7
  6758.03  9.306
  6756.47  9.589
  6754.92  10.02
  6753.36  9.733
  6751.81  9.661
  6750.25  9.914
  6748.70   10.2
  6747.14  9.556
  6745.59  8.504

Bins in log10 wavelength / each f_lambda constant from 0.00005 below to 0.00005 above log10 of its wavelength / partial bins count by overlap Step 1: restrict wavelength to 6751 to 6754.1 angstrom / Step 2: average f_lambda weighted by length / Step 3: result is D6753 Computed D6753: 9.7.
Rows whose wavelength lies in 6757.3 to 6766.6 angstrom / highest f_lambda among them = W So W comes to 10.24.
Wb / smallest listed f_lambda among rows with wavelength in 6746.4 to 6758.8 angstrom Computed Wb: 9.306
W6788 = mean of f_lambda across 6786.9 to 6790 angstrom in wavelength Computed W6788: 9.74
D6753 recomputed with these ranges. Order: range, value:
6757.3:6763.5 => 9.82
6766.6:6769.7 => 9.81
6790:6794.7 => 10.1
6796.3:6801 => 9.95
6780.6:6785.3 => 9.76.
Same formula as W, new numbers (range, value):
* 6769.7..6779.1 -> 10.13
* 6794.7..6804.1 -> 10.06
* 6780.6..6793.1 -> 10.26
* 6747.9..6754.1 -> 10.2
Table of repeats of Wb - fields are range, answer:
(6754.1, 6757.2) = 9.589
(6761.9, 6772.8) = 8.612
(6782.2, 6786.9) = 9.777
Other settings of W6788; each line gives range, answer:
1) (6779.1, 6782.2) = 9.58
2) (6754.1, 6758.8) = 9.63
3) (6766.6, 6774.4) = 9.45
